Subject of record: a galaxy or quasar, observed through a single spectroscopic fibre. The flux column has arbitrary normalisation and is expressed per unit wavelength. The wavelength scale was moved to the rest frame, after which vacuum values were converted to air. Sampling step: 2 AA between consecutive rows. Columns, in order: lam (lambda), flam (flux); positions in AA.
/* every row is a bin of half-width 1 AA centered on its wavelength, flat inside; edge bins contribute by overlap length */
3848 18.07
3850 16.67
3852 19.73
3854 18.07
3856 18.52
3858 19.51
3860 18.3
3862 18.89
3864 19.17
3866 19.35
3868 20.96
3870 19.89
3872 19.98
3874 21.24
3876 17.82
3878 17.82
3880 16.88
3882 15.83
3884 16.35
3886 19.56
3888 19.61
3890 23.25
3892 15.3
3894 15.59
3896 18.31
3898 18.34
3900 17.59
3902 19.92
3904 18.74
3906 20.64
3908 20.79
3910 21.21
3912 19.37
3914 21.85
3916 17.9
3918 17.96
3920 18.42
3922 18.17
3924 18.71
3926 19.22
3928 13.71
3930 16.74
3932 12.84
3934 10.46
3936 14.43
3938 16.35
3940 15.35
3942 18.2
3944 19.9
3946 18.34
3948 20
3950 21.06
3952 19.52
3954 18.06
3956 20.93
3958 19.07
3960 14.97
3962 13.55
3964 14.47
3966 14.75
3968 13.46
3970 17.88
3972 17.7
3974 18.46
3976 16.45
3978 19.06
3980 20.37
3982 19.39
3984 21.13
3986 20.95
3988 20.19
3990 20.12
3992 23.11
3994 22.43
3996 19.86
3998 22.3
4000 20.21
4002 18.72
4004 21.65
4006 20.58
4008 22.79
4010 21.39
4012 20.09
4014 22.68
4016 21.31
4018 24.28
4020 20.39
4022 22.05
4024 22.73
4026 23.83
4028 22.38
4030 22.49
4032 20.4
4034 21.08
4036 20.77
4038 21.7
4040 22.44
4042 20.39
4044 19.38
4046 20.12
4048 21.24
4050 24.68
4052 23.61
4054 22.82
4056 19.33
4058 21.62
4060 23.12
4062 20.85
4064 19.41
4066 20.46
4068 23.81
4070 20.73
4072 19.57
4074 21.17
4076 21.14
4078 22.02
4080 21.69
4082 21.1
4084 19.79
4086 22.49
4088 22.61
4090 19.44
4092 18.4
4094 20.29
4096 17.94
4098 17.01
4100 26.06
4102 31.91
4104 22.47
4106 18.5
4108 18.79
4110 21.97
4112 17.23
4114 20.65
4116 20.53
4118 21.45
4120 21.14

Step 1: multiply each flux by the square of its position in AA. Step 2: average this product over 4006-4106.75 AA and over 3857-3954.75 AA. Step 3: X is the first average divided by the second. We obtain 1.27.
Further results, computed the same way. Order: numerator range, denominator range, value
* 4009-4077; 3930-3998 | 1.24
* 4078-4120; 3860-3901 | 1.26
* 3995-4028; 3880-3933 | 1.25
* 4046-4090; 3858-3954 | 1.27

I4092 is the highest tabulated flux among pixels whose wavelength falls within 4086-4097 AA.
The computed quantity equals 22.61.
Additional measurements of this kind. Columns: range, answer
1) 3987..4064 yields 24.68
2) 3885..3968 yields 23.25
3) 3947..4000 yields 23.11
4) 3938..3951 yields 21.06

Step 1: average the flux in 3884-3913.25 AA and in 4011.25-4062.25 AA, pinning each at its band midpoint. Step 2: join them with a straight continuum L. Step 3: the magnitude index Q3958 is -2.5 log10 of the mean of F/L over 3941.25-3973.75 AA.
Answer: 0.15 mag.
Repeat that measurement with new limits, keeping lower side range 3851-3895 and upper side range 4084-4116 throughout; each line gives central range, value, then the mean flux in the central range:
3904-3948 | 0.09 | 17.7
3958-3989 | 0.13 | 17.6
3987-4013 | -0.06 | 21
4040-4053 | -0.06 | 21.6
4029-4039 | -0.05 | 21.3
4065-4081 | -0.03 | 21.3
